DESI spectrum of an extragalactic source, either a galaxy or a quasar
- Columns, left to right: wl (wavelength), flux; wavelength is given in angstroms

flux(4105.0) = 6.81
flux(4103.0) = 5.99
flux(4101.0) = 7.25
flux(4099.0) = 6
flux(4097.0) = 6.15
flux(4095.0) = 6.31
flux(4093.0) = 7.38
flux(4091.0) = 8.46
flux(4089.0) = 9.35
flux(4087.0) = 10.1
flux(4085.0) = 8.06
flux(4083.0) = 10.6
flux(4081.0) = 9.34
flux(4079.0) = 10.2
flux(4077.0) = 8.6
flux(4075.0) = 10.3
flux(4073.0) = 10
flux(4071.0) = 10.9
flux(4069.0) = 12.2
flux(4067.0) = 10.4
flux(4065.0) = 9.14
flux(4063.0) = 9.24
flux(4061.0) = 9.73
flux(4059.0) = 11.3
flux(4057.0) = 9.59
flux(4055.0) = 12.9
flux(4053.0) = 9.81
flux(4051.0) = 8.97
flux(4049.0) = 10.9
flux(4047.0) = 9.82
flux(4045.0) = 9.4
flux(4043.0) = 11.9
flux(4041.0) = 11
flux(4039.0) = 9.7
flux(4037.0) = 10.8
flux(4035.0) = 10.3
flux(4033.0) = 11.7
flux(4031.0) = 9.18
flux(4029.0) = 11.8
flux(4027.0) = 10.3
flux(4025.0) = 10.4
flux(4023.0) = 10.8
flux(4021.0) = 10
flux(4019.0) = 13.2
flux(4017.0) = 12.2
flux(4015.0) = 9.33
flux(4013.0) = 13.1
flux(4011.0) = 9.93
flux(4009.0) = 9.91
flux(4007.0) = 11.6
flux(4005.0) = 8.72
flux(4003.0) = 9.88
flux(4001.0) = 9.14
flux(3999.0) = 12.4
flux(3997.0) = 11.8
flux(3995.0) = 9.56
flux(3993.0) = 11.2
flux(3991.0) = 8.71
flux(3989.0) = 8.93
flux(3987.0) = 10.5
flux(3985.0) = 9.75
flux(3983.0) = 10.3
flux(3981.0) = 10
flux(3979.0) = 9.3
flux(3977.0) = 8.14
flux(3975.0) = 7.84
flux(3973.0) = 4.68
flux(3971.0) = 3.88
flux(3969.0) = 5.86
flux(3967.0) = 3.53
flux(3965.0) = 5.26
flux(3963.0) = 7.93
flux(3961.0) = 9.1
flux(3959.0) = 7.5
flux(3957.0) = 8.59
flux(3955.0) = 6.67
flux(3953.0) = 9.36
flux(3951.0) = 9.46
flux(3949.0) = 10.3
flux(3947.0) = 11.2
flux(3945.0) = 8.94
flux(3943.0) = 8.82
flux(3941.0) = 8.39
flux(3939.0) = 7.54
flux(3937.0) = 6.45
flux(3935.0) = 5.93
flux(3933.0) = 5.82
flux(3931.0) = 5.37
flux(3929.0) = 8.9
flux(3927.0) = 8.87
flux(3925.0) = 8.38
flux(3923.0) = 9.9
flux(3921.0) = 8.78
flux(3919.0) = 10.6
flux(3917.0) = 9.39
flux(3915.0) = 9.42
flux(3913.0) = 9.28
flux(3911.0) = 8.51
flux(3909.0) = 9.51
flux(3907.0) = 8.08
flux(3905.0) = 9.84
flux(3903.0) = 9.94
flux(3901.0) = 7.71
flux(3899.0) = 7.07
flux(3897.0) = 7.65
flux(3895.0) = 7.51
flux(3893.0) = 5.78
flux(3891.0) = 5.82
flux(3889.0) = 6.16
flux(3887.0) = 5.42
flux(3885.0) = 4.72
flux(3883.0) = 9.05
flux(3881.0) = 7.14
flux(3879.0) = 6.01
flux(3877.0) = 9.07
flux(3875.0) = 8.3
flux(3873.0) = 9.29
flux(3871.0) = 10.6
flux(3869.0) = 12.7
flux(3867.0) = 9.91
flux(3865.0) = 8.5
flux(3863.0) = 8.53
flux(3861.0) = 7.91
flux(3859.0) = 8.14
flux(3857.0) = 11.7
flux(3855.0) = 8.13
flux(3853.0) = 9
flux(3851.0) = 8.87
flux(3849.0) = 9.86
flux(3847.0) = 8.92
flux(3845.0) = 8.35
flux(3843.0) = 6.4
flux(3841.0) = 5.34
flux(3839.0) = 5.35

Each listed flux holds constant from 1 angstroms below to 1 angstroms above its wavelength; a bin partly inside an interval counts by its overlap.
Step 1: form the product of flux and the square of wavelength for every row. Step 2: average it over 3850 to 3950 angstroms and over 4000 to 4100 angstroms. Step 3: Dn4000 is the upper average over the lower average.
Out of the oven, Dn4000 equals 1.29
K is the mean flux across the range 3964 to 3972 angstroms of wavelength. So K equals 4.63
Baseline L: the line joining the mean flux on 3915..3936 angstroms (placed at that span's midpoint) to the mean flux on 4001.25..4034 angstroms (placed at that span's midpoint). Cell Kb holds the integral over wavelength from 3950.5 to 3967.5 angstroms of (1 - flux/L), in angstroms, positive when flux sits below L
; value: 2.94 angstroms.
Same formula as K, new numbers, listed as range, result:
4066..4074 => 10.9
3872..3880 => 8.17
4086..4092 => 9.3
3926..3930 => 8.88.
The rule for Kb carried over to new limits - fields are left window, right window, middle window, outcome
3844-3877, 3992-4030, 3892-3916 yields 3.4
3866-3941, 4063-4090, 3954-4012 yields 2.1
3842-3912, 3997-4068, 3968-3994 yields 3.8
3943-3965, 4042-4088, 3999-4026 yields -3.5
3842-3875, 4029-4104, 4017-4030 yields -2.3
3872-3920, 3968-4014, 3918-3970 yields 4.0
